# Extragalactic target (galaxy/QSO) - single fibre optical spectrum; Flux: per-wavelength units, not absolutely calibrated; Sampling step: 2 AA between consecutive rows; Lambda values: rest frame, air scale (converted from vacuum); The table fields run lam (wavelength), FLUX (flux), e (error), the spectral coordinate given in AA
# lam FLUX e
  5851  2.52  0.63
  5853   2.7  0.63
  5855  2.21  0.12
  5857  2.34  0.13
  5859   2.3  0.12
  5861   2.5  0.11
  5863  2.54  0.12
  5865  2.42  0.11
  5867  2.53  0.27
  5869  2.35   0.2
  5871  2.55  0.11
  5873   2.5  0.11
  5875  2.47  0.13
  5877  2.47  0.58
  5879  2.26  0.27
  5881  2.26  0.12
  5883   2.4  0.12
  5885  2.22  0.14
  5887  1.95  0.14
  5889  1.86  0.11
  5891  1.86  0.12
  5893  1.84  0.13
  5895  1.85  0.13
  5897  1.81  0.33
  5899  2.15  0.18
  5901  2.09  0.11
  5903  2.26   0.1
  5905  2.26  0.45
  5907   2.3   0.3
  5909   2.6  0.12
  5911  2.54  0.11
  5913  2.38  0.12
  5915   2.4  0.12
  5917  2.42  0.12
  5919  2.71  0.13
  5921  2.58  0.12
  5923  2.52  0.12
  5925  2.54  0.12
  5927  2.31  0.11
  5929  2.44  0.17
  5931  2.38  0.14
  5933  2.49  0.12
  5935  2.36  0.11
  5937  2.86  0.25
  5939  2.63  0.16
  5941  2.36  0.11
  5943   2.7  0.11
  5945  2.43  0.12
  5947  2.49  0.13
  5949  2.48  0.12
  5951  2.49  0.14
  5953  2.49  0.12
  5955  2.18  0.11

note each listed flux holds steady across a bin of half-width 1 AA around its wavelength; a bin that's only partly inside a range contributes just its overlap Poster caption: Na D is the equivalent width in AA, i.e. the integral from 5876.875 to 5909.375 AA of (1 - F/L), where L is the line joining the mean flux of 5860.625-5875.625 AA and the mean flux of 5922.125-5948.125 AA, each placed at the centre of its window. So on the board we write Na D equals 4.7 AA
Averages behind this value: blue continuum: 2.48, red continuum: 2.5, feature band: 2.13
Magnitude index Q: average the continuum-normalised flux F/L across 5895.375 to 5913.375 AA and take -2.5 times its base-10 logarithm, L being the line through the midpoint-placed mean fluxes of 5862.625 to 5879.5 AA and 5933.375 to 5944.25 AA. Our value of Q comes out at 0.12 mag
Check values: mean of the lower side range 2.46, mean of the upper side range 2.57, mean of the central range 2.25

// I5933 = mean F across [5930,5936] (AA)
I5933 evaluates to 2.41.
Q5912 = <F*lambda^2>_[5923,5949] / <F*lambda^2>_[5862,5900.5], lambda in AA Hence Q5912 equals 1.15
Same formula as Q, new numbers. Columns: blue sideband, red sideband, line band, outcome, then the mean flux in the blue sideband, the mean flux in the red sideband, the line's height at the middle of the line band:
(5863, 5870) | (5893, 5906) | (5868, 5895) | 0.03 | 2.45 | 2.05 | 2.27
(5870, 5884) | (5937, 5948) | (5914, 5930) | 0.01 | 2.42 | 2.55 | 2.51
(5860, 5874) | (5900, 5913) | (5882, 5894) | 0.19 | 2.48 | 2.34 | 2.41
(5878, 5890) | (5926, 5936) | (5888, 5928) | 0.01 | 2.16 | 2.4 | 2.28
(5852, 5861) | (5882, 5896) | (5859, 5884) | -0.10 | 2.4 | 2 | 2.21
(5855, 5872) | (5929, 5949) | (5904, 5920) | 0.01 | 2.43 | 2.52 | 2.48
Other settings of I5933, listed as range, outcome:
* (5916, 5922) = 2.57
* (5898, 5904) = 2.17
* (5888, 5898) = 1.84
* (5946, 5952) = 2.49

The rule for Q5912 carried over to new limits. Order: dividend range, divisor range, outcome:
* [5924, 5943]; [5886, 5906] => 1.27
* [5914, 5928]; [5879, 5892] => 1.20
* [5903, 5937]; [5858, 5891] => 1.07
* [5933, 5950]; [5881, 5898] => 1.30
